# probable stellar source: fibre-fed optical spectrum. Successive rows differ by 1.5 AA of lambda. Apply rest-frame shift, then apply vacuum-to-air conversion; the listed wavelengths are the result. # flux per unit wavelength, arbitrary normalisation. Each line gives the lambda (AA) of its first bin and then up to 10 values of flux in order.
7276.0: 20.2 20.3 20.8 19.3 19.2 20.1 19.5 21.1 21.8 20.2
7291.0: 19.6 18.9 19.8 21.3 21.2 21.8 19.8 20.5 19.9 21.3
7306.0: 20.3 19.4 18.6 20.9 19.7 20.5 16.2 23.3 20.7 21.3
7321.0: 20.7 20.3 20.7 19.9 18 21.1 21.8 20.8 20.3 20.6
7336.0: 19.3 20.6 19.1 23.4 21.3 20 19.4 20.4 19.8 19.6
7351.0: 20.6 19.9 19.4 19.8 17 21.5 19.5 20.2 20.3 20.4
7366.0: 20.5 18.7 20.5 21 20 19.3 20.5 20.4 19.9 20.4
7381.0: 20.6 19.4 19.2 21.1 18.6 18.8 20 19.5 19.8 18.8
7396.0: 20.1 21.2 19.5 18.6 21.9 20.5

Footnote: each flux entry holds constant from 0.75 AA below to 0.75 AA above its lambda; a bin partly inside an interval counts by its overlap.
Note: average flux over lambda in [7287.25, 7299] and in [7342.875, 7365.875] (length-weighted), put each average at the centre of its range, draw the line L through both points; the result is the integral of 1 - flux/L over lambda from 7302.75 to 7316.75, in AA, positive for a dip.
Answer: 0.3 AA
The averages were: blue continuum 20.5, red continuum 19.9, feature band 19.9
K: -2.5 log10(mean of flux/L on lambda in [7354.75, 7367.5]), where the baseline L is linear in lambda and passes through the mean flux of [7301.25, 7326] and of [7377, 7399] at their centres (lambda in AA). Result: 0.01 mag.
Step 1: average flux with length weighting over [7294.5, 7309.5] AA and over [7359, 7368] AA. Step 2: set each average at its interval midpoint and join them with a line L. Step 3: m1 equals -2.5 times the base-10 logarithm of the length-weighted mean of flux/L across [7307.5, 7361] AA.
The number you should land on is 0.00 mag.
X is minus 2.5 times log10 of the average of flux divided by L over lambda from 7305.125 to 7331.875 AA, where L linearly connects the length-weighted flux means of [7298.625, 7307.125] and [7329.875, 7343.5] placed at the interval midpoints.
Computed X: 0.02 mag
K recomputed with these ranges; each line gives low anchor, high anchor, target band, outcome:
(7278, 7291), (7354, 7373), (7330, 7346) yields -0.03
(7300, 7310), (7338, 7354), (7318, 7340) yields -0.01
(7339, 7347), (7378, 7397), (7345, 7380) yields 0.02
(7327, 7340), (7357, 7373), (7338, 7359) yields 0.01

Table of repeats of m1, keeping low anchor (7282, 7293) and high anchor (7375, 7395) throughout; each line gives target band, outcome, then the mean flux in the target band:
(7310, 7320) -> -0.016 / 20.3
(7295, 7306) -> -0.037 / 20.8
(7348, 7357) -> 0.015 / 19.6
